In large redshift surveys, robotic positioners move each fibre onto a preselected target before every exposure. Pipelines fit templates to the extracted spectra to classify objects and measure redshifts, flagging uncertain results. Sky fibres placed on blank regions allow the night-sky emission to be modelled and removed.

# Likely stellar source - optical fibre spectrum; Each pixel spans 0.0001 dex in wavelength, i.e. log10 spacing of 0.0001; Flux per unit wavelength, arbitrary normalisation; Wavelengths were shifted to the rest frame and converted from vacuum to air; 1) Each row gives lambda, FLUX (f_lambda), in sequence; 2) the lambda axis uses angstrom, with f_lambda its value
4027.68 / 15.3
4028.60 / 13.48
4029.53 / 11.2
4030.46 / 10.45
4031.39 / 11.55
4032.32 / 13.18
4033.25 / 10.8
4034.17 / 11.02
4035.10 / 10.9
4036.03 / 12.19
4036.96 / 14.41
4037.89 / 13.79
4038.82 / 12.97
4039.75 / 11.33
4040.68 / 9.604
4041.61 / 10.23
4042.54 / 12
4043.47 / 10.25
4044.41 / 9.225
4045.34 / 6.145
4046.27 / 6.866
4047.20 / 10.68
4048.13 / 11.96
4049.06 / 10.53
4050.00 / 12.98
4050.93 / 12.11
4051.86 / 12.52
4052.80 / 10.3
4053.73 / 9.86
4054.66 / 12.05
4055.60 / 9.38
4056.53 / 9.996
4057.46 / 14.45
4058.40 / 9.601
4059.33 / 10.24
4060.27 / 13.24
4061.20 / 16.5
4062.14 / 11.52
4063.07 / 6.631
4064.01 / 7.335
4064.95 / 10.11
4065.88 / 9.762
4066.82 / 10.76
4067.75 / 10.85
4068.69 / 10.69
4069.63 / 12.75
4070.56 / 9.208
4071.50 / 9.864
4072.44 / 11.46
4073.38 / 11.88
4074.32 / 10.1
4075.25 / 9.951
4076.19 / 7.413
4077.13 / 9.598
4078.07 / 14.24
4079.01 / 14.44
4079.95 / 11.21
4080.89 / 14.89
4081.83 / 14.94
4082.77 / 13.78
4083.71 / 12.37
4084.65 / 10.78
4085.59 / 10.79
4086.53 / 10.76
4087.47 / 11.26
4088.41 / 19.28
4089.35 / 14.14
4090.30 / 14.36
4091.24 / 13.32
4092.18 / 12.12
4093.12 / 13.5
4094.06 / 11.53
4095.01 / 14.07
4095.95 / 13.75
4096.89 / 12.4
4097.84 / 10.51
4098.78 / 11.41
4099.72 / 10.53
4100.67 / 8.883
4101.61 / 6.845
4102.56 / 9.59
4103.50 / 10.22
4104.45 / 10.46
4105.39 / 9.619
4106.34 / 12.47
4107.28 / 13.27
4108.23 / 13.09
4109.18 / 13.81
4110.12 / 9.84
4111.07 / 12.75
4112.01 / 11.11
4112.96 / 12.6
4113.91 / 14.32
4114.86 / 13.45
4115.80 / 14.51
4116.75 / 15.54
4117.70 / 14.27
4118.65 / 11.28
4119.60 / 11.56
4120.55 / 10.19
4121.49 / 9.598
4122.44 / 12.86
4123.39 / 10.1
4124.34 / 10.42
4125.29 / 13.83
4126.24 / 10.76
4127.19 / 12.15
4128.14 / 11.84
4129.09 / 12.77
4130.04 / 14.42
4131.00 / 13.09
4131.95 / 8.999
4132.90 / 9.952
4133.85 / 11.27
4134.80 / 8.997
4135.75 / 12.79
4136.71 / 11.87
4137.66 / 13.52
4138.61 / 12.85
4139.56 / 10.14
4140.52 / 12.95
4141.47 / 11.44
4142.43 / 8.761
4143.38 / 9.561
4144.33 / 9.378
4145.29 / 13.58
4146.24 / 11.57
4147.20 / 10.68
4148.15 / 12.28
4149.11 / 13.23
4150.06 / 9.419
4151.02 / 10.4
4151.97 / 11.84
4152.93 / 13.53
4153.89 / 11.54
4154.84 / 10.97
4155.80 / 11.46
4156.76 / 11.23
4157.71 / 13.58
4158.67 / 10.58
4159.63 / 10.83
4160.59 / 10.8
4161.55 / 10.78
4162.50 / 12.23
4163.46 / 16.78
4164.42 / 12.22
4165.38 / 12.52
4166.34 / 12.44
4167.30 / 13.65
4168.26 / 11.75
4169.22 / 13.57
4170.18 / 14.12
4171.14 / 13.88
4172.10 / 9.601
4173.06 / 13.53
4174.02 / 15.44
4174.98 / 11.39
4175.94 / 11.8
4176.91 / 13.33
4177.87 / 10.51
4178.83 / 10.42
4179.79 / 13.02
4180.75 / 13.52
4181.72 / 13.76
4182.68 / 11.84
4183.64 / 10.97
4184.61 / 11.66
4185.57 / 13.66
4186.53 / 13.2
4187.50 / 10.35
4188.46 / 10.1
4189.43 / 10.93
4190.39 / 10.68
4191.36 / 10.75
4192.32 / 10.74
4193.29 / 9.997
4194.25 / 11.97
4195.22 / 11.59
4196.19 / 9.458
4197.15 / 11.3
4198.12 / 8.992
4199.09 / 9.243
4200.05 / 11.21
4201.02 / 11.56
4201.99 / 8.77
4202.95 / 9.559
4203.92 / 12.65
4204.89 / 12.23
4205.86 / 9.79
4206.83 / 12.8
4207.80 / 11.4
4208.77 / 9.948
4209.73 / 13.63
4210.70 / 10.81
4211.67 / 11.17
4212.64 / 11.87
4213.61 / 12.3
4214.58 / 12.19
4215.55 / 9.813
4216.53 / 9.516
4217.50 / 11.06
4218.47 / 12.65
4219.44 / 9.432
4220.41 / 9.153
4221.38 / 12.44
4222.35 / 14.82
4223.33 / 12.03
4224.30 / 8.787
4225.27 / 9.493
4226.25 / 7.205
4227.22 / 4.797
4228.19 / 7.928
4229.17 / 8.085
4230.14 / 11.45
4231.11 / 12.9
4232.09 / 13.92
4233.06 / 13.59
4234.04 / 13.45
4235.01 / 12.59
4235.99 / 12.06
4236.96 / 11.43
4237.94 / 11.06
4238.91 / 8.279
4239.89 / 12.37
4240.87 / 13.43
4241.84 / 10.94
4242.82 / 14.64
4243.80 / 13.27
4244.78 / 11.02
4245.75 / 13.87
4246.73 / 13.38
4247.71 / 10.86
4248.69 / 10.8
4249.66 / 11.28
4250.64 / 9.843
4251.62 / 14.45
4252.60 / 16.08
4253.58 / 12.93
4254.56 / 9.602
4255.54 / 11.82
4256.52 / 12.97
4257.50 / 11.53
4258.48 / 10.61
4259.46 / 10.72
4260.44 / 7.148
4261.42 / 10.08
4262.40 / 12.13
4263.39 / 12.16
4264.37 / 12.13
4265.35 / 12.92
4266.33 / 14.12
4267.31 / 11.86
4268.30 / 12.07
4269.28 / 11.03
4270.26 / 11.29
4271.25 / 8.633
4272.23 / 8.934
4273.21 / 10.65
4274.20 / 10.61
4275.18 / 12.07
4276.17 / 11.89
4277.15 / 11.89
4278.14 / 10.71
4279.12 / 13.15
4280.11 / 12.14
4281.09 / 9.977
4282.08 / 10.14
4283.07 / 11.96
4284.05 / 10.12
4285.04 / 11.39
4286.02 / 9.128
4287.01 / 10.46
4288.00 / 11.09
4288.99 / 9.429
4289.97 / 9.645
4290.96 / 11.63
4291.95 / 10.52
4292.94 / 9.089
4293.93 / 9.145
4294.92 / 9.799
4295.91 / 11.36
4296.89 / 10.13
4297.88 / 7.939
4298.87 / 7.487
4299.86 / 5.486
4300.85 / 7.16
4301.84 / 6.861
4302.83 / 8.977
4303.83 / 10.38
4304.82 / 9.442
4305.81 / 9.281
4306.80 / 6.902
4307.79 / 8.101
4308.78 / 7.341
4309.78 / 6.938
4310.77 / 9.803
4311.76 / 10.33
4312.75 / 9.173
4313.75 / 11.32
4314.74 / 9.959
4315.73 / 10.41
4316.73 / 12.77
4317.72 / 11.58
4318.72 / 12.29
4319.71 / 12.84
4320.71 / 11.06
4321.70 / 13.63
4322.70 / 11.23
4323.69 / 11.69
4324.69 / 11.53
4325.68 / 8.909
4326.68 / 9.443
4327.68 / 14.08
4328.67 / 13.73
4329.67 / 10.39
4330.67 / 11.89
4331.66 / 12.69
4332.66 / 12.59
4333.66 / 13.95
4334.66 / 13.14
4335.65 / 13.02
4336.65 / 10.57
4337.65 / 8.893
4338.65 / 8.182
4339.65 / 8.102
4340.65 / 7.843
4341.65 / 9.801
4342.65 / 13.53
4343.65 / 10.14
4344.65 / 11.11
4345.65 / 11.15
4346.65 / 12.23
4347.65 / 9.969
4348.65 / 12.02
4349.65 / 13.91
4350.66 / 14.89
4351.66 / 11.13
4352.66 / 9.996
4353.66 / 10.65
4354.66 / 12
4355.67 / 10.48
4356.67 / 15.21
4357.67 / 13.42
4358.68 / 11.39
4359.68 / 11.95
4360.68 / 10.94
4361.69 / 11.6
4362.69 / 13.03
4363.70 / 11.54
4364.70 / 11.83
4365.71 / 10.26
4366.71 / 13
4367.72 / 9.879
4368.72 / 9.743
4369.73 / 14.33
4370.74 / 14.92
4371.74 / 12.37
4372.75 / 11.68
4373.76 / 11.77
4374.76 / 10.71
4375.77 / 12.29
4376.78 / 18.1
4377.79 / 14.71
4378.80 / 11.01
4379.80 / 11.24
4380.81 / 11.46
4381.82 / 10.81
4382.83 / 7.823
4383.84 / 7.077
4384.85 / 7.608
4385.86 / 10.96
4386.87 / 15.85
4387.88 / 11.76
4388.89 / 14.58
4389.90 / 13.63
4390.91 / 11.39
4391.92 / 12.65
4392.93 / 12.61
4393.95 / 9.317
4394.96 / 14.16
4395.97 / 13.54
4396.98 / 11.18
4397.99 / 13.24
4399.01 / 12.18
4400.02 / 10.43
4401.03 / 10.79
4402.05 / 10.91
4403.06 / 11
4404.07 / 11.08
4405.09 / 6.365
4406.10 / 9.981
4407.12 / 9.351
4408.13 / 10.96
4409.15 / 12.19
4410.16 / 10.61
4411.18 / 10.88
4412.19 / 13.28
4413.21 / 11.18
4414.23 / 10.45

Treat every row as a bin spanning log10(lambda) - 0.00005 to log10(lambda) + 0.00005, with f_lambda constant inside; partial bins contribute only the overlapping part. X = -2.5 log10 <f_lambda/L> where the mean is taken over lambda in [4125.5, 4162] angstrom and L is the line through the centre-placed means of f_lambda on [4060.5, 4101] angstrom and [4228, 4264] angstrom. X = 0.03 mag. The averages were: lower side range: 11.8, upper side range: 11.8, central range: 11.5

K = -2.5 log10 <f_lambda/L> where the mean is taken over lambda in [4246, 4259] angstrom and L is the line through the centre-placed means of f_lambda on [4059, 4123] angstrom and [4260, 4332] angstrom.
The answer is -0.122 mag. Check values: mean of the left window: 11.8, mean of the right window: 10.5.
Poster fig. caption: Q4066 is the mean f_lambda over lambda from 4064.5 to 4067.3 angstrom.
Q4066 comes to 10.2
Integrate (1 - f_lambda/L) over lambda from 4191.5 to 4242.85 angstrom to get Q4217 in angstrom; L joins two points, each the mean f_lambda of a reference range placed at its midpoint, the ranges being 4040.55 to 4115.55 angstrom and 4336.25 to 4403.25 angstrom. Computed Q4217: 2.4 angstrom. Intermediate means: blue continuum 11.4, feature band 11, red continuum 11.6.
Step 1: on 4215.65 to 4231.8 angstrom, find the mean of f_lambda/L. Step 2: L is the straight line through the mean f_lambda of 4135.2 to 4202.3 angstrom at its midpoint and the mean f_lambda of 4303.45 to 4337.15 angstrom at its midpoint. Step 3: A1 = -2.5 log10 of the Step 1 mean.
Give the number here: 0.13 mag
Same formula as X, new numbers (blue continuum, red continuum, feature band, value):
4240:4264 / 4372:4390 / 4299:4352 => 0.12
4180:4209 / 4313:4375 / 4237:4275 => -0.02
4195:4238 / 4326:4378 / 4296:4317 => 0.28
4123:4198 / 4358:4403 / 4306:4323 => 0.15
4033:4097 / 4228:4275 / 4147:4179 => -0.05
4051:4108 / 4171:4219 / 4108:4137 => -0.05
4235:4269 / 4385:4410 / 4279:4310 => 0.24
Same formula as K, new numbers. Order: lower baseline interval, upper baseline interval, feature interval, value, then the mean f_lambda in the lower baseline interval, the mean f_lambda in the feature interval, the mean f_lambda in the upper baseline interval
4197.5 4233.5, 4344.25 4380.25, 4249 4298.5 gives 0.03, 10.8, 11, 12.1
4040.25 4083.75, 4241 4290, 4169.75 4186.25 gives -0.11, 11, 12.5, 11.5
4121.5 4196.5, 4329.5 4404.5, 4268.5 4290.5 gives 0.09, 11.8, 10.8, 11.7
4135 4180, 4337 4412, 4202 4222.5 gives 0.05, 12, 11.3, 11.5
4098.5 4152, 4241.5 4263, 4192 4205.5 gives 0.10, 11.6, 10.7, 11.8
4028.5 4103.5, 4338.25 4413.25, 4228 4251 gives -0.03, 11.4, 11.8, 11.5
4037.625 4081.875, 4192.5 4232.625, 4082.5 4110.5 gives -0.10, 11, 12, 10.7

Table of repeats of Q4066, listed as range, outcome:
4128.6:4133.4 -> 11.8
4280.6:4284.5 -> 10.6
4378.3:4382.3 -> 11.1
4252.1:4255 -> 12.9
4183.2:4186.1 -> 12.1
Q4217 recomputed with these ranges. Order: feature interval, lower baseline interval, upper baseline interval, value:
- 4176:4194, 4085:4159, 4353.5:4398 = 0.4 angstrom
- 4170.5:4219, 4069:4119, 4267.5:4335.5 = -0.6 angstrom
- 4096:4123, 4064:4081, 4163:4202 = -1.2 angstrom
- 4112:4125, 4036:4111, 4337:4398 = -1.0 angstrom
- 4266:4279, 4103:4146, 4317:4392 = 0.6 angstrom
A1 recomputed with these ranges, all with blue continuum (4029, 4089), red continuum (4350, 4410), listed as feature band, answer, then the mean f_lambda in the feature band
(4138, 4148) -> 0.02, 11.2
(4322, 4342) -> 0.05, 11.1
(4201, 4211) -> 0.03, 11.2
